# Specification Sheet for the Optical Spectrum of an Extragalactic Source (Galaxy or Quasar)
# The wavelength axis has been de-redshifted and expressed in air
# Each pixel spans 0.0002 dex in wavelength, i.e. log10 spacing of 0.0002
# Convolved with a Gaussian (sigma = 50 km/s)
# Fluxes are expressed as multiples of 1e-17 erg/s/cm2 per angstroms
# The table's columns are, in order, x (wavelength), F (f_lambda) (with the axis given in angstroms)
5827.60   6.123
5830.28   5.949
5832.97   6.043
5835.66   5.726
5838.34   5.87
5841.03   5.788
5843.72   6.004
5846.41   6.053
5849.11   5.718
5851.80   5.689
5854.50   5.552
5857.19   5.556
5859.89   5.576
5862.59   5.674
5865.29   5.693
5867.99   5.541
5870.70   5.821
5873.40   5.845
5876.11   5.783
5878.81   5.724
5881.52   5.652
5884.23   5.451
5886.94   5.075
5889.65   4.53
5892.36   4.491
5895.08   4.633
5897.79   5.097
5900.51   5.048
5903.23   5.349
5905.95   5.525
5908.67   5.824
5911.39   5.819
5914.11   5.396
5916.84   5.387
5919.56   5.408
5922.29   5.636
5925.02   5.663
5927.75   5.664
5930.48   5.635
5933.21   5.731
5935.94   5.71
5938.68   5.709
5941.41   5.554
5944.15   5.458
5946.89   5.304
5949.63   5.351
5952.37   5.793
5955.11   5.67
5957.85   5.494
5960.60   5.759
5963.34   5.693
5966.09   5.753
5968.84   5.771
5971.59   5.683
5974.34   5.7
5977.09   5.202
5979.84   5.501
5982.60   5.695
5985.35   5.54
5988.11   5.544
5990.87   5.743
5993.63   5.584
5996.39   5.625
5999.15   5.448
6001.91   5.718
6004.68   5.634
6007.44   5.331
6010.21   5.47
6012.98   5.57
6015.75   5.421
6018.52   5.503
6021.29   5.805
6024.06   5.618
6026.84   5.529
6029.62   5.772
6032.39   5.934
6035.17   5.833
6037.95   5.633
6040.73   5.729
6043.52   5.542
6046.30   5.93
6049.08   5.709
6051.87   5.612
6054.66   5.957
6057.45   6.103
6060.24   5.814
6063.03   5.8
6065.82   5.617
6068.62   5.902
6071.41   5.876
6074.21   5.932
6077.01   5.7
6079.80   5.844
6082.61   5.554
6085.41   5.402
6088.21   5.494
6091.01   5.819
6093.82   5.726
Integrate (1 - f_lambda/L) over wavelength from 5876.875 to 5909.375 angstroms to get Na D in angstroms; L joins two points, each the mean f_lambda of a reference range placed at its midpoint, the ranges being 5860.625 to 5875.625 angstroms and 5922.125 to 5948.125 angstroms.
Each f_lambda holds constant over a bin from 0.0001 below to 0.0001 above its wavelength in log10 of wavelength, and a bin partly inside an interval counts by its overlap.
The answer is 2.71 angstroms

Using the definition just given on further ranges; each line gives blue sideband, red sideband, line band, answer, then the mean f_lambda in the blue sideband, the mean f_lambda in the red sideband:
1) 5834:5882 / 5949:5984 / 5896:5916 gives 0.96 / 5.74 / 5.63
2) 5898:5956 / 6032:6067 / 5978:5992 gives 0.17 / 5.54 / 5.78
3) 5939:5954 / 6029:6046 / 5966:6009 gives 0.25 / 5.51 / 5.75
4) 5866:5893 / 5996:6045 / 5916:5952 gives -0.43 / 5.42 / 5.62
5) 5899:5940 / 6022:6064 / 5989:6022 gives 0.81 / 5.56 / 5.77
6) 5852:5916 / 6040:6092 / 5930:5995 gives -0.48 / 5.42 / 5.75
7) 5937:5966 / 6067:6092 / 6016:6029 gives 0.13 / 5.59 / 5.72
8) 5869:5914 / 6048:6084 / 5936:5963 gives -0.36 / 5.36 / 5.8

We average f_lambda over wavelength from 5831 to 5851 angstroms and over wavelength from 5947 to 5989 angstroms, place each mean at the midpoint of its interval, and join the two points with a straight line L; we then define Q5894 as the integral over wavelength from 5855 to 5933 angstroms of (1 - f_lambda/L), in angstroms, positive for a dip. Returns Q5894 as 4.2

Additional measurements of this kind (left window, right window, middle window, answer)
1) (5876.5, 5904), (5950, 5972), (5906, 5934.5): -1.3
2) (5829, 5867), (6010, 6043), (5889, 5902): 2.2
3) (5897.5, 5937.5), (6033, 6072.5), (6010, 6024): 0.4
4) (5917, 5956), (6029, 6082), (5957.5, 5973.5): -0.2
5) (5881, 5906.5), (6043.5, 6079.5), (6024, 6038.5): -0.1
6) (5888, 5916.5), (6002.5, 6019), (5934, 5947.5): -0.7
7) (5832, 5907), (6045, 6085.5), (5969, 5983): 0.3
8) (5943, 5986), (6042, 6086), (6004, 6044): 0.5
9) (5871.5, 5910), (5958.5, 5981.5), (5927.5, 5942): -0.5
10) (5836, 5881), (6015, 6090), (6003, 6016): 0.5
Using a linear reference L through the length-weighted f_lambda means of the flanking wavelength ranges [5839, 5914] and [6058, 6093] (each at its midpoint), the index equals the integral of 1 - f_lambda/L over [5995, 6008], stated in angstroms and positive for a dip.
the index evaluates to 0.2 angstroms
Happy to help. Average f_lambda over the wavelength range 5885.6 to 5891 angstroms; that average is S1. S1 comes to 4.8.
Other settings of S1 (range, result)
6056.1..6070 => 5.85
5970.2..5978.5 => 5.53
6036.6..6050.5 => 5.71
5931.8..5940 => 5.72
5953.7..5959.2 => 5.59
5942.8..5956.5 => 5.52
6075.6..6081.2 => 5.78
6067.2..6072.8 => 5.89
